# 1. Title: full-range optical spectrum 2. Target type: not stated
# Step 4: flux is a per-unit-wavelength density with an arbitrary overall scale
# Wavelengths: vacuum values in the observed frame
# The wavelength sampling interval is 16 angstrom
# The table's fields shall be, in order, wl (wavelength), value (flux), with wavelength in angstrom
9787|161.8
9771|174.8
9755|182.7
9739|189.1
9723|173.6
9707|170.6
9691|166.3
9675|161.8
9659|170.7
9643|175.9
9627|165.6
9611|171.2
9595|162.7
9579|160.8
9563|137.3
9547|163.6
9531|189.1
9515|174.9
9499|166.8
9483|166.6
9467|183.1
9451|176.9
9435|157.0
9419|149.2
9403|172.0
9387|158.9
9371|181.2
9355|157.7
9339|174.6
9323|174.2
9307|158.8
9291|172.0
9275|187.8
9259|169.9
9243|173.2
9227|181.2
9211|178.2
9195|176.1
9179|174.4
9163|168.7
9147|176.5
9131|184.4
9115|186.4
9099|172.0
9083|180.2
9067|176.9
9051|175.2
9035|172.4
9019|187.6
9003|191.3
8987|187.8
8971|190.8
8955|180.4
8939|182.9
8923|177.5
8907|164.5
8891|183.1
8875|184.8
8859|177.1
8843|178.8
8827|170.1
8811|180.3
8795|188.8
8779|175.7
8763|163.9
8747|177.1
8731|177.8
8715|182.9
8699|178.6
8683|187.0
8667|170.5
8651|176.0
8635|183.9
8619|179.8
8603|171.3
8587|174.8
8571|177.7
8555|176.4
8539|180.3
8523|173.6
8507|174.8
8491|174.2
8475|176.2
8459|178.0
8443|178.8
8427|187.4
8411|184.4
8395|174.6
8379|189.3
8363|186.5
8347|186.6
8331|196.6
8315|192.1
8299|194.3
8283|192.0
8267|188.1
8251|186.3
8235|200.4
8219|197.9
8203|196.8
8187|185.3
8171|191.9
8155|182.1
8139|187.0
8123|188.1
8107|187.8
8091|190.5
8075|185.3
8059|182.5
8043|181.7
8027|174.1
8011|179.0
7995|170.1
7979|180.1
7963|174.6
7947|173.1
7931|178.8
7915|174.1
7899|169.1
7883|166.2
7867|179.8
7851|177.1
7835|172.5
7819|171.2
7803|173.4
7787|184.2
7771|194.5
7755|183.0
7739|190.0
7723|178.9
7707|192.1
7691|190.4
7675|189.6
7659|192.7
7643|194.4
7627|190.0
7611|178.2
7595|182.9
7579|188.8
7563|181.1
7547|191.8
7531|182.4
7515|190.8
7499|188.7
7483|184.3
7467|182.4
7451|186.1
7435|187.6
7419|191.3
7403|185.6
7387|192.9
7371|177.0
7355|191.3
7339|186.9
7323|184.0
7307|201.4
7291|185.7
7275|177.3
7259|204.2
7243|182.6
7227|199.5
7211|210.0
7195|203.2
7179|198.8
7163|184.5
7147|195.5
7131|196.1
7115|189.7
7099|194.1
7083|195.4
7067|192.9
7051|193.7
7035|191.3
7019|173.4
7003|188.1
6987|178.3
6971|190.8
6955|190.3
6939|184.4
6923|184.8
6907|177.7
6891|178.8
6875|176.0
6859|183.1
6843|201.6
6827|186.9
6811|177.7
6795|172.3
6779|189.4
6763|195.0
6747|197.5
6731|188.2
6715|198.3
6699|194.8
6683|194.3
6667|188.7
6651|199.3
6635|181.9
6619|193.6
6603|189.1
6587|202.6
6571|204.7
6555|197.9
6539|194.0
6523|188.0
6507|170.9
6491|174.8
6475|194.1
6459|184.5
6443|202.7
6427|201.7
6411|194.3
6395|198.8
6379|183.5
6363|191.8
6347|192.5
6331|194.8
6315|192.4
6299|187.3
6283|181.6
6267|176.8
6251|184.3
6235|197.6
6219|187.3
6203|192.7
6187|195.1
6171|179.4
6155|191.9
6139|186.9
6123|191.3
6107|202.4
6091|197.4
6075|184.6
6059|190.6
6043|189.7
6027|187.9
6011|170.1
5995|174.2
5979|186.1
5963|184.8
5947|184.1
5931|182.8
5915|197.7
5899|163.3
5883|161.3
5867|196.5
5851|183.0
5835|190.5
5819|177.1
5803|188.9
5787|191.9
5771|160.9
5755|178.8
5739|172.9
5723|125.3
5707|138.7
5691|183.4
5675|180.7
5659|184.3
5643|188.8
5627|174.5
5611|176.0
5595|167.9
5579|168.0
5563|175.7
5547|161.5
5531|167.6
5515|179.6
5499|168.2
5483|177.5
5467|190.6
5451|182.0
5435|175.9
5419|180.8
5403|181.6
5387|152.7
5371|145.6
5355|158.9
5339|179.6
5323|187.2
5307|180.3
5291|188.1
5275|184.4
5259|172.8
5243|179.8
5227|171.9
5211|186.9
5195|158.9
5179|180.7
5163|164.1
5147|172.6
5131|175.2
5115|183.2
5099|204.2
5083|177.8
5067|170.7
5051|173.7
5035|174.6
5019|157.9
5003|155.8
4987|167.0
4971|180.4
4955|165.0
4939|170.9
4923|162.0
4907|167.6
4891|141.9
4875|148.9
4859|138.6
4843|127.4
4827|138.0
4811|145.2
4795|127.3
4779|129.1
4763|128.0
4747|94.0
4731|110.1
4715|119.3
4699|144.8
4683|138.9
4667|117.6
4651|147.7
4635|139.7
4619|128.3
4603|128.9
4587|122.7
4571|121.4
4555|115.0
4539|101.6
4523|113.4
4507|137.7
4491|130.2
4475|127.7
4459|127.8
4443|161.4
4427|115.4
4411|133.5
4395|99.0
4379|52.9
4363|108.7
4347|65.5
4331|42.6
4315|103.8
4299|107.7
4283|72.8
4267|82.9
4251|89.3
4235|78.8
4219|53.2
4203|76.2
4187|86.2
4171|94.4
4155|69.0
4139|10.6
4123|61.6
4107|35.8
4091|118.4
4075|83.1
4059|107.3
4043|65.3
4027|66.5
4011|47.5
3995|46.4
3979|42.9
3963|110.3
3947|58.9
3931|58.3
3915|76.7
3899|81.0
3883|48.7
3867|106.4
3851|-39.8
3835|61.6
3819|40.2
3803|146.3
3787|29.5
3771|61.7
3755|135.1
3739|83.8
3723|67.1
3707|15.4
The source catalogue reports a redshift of 0.10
